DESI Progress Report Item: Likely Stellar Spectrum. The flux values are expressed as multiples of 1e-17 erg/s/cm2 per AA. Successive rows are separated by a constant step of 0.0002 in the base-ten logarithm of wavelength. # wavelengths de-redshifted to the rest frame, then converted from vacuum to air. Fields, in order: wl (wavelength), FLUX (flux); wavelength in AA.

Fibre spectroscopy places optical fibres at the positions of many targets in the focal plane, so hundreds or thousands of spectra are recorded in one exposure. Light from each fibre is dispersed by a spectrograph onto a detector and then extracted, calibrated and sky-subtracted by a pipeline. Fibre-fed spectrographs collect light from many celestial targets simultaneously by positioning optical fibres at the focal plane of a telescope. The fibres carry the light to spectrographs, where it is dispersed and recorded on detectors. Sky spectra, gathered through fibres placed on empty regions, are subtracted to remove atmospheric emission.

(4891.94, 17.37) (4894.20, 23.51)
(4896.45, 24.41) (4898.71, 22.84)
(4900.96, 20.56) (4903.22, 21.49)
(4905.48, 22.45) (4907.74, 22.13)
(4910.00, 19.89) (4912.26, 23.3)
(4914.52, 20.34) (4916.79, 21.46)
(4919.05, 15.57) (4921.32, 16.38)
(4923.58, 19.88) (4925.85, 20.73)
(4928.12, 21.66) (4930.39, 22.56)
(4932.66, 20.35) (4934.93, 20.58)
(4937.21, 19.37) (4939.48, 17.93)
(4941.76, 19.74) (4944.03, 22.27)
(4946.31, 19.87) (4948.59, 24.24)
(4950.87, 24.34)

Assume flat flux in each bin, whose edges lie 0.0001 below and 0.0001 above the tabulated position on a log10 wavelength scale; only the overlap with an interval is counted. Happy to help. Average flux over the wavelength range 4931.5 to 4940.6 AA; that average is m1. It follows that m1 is 19.6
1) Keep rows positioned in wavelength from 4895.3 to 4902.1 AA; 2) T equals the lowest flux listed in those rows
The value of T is 20.56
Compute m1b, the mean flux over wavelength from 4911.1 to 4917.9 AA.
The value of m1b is 21.7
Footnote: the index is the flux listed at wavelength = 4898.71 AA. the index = 22.84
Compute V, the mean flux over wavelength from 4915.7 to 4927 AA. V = 18.8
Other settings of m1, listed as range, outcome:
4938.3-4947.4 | 20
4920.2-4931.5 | 20.2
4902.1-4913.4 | 21.9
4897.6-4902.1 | 21.7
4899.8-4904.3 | 21.1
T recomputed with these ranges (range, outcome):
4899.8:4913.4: 19.89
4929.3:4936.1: 20.35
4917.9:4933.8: 15.57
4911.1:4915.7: 20.34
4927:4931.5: 21.66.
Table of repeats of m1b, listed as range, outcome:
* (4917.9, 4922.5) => 16.1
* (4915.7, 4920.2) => 18.5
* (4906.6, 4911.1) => 21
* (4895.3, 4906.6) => 22.4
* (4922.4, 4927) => 20.3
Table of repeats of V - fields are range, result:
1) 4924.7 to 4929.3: 21.2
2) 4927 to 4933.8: 21.5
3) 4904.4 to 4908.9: 22.3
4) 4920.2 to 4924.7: 18.2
